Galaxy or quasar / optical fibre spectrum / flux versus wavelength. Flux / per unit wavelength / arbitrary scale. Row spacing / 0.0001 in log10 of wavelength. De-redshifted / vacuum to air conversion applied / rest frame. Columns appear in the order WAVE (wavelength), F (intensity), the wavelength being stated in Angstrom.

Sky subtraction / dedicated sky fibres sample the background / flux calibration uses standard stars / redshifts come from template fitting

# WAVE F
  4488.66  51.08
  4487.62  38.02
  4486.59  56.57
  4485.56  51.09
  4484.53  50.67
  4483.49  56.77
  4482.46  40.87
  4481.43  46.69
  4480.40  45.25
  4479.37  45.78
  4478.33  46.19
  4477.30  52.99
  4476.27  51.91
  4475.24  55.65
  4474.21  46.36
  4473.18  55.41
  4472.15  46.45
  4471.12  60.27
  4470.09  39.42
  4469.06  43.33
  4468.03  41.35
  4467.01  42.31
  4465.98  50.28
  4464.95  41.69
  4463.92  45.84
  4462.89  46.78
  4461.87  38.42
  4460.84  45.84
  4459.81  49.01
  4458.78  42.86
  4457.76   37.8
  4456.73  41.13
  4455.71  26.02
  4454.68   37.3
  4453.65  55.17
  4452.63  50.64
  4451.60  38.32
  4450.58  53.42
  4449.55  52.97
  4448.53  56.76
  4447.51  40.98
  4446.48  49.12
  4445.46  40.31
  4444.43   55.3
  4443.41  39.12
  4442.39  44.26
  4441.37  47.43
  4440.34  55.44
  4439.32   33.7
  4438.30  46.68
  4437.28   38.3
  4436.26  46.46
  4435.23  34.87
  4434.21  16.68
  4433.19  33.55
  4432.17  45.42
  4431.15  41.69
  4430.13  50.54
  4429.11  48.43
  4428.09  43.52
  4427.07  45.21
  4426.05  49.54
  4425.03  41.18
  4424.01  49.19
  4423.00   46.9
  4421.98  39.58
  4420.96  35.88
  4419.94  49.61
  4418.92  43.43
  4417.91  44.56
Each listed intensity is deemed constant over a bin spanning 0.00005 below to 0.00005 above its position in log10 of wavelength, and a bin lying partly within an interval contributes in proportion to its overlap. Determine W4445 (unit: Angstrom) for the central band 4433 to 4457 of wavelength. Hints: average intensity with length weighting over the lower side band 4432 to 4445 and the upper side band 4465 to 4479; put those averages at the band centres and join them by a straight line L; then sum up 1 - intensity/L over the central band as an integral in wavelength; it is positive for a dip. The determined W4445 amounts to -0.3 Angstrom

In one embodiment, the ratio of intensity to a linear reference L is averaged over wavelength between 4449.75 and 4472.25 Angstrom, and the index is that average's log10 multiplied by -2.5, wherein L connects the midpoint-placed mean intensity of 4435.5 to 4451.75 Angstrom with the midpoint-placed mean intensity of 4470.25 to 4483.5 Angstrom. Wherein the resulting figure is 0.08 mag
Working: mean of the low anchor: 46.2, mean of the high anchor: 49.5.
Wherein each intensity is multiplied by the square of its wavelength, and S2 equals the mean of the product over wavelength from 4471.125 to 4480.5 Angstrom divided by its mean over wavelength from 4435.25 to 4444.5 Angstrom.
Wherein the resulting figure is 1.2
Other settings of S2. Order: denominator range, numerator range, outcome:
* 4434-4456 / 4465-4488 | 1.11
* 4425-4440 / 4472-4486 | 1.23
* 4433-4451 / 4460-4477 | 1.09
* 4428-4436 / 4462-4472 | 1.18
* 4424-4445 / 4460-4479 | 1.12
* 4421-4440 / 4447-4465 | 1.08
